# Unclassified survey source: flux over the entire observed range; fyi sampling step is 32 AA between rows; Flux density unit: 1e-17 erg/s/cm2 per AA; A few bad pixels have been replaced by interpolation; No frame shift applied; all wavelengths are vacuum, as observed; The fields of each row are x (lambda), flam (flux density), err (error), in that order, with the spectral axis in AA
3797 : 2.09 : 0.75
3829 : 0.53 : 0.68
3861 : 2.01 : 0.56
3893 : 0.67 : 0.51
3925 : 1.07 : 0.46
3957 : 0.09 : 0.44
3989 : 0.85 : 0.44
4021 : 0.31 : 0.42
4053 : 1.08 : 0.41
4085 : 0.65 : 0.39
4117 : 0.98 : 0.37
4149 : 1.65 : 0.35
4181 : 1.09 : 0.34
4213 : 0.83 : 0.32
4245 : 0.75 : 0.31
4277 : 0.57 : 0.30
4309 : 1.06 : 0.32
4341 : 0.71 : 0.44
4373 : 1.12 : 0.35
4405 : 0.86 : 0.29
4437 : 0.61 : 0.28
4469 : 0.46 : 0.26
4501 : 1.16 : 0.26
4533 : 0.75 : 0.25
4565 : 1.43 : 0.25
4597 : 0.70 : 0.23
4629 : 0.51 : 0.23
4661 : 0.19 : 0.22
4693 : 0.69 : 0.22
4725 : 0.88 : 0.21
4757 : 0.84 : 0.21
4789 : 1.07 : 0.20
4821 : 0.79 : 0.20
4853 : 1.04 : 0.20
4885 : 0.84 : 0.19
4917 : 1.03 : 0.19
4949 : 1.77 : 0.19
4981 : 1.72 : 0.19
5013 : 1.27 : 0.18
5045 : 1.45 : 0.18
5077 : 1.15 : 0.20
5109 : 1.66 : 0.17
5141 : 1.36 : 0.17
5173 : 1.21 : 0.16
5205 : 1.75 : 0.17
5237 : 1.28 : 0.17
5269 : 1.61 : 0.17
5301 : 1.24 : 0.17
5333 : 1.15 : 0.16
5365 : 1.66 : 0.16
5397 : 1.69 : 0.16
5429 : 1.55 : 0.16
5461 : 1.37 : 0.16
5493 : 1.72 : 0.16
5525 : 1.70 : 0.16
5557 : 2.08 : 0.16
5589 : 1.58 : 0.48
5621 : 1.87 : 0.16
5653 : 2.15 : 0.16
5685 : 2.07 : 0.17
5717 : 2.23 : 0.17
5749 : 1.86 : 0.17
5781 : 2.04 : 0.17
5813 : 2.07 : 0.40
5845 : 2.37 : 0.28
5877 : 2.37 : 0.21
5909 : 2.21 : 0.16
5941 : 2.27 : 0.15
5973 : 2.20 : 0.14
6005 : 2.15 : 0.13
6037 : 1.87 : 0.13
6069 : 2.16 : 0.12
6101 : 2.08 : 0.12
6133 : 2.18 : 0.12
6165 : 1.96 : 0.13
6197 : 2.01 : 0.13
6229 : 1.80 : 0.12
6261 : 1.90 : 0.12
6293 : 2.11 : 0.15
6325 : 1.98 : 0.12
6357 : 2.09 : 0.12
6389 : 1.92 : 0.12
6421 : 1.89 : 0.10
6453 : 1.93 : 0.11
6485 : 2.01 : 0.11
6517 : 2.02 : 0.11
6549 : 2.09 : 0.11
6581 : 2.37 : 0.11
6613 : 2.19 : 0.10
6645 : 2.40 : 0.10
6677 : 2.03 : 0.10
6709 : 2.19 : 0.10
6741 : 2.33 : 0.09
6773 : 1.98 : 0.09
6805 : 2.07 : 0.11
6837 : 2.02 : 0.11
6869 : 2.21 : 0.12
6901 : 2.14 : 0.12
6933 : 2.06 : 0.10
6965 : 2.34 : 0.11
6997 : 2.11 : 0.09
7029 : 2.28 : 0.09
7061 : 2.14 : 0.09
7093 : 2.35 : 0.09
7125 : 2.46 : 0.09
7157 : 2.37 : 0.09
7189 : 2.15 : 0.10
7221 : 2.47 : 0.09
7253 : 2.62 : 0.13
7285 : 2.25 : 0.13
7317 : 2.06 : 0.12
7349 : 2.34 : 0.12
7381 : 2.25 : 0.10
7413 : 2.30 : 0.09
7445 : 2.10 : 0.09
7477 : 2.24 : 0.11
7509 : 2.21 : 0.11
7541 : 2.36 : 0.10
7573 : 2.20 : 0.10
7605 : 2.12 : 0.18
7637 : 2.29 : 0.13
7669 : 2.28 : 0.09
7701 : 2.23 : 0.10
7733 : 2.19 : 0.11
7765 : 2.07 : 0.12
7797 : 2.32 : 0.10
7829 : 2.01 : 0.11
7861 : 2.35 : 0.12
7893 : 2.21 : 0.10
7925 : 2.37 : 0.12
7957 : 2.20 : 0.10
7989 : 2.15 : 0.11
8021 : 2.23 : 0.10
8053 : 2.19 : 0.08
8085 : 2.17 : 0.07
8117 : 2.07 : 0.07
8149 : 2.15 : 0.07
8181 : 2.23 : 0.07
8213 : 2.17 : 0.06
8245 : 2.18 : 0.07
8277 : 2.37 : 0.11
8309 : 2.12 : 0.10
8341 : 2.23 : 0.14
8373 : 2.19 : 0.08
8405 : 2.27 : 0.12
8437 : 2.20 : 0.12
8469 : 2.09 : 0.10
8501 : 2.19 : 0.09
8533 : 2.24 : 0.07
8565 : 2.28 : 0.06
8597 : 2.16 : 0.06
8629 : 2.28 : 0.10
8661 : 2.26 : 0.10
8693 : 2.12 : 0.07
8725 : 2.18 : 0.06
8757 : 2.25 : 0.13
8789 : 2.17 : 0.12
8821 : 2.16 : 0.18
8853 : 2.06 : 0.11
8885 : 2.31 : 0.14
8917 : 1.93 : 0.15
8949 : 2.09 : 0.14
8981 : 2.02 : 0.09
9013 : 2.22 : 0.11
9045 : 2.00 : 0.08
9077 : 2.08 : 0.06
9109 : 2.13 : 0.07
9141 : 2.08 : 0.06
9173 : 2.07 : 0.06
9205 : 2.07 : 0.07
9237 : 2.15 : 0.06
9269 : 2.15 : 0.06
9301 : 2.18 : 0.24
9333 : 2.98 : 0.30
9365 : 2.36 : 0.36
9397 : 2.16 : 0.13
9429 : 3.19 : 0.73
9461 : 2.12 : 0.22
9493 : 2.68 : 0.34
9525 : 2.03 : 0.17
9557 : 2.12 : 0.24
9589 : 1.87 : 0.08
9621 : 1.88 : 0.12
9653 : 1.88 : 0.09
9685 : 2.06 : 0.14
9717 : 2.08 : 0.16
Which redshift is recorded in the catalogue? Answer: 0.24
